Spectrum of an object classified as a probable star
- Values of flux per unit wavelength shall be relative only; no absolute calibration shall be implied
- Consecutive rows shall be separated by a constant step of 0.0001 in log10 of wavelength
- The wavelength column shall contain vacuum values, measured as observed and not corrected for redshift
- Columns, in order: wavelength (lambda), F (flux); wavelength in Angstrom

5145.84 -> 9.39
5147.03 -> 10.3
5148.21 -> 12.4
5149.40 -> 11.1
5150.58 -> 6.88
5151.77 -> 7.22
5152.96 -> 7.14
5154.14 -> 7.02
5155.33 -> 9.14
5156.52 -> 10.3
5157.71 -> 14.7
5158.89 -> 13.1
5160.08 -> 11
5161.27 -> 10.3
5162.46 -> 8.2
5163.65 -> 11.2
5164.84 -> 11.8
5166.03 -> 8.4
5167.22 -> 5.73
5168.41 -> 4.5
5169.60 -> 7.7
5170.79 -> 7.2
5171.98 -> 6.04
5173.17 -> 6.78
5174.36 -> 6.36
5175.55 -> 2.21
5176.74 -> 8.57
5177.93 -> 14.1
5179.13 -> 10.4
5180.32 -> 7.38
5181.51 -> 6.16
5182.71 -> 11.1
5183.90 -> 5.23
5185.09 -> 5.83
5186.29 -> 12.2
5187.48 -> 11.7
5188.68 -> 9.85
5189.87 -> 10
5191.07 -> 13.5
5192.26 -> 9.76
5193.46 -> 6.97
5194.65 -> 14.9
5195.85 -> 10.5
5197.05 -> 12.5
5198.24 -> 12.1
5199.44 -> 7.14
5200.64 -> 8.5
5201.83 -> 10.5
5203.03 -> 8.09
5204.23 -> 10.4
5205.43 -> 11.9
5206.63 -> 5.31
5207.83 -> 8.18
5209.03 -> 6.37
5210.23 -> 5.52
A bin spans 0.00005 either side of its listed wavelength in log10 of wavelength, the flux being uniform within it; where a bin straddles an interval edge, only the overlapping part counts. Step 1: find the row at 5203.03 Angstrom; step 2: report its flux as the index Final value 8.09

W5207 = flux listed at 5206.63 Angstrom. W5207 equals 5.31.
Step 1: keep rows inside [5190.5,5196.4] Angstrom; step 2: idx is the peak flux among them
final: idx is 14.9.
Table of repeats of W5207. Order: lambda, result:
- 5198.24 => 12.1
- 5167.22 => 5.73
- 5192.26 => 9.76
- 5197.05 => 12.5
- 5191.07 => 13.5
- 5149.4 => 11.1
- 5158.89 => 13.1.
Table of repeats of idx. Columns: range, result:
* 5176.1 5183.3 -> 14.1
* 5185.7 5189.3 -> 12.2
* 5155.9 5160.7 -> 14.7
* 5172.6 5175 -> 6.78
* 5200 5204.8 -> 10.5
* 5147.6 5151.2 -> 12.4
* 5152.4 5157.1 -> 10.3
